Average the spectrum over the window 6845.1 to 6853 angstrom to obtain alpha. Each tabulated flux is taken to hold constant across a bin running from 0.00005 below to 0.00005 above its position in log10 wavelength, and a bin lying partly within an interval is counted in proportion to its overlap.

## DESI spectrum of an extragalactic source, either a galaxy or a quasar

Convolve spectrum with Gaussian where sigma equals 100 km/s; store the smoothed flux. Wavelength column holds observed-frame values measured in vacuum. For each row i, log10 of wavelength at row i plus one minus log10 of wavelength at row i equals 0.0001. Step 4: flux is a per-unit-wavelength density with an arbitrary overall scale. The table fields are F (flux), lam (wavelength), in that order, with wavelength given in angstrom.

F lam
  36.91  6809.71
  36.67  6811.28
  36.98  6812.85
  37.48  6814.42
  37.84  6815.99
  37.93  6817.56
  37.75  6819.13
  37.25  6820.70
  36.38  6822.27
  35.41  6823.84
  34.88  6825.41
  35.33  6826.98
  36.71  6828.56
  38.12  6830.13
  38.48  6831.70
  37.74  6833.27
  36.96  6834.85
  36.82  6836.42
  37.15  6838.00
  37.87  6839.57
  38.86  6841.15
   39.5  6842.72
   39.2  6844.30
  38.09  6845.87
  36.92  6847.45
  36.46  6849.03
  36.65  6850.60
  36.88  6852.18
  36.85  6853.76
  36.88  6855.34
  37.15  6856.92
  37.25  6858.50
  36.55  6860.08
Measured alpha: 37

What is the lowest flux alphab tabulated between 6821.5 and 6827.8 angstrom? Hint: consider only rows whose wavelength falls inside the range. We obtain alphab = 34.88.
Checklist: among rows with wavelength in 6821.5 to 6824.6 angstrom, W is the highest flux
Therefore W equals 36.38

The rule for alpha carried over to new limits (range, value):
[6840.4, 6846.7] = 38.9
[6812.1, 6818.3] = 37.5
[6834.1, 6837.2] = 36.9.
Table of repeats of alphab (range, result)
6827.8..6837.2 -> 36.71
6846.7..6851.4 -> 36.46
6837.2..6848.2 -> 36.92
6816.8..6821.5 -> 37.25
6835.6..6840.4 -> 36.82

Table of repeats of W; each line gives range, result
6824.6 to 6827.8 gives 35.33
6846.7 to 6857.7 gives 37.15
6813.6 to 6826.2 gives 37.93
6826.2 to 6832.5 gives 38.48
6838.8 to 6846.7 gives 39.5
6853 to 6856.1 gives 36.88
